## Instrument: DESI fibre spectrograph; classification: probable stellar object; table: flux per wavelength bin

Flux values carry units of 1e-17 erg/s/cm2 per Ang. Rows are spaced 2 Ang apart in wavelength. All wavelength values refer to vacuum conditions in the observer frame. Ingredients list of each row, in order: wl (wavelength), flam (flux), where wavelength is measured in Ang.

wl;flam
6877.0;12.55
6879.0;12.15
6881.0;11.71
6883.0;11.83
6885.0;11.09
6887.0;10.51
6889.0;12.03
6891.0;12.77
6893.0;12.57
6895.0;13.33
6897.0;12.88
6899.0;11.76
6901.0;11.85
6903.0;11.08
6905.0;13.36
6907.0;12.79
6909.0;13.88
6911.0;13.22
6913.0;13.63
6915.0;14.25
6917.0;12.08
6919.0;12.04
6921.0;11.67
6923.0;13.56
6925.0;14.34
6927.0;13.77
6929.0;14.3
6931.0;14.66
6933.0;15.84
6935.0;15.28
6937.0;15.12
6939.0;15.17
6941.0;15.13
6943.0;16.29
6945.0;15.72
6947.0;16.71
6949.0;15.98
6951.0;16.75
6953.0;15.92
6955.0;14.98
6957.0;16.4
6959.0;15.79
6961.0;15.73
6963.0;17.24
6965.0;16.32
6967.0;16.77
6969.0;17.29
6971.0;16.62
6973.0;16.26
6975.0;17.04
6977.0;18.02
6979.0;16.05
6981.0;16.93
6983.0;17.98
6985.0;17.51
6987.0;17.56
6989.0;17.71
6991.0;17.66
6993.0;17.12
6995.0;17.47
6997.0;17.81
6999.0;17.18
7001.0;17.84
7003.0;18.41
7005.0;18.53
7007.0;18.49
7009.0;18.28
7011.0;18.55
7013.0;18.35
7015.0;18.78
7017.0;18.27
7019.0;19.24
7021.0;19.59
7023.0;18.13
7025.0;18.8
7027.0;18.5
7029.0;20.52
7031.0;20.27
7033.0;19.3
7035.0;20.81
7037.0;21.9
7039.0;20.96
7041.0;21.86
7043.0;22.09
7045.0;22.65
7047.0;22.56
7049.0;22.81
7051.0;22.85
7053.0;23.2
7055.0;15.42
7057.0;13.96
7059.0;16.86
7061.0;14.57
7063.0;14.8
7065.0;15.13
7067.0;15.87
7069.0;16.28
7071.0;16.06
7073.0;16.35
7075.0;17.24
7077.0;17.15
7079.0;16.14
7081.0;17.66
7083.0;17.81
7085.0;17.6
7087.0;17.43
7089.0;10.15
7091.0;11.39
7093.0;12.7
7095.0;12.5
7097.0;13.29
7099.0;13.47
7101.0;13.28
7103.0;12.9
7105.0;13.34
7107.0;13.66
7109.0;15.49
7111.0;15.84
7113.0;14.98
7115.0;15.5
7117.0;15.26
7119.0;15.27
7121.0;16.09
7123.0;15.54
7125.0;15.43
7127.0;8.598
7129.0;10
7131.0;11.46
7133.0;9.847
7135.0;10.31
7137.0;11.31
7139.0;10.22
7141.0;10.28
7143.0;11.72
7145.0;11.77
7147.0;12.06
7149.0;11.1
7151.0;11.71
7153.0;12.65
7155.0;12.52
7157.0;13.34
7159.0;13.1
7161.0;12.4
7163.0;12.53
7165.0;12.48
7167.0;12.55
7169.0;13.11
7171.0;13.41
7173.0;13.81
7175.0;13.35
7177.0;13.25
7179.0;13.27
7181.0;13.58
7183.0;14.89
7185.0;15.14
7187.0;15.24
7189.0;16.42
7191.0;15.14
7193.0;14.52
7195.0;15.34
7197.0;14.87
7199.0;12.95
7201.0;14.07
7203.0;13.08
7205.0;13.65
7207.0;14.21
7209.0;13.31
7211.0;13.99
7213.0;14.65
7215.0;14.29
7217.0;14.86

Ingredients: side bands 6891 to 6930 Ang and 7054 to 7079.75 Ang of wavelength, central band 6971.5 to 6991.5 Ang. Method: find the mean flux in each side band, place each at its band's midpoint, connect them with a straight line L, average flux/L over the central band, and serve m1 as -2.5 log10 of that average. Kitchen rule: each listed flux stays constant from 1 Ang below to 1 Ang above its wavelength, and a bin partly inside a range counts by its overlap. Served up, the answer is -0.206 mag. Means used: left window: 13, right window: 15.8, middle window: 17.2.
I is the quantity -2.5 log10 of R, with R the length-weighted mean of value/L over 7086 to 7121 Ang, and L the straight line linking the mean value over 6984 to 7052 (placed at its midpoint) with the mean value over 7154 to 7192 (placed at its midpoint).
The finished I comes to 0.160 mag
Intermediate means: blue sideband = 19.4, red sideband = 13.7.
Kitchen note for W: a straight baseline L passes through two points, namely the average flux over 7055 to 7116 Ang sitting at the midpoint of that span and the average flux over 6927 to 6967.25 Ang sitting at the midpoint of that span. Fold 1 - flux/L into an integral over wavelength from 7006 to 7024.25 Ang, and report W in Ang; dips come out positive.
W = -3.9 Ang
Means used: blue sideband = 15.7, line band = 18.6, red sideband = 15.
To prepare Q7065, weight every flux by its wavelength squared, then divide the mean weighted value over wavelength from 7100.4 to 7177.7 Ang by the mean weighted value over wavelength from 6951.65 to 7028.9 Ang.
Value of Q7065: 0.76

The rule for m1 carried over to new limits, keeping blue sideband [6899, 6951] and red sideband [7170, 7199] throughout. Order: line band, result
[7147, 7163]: 0.160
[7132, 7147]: 0.301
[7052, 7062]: -0.180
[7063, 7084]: -0.158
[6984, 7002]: -0.232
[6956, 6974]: -0.168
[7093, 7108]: 0.089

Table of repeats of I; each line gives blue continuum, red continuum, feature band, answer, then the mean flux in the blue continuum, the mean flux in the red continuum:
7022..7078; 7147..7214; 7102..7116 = 0.13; 18.8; 13.6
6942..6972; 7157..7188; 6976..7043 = -0.20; 16.3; 13.5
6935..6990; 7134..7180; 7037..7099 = -0.20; 16.5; 12.3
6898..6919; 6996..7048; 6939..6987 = -0.03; 12.8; 19.5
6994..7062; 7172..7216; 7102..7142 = 0.25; 19.3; 14.2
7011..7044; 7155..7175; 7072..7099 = 0.12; 19.8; 13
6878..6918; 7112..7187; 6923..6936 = -0.17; 12.4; 12.8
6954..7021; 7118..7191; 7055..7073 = -0.01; 17.4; 12.8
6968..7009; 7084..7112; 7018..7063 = -0.25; 17.5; 13.8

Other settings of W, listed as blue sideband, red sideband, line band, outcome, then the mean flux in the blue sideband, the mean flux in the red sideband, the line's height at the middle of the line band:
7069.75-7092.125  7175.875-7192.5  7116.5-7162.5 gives 8.9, 15.9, 14.6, 15.2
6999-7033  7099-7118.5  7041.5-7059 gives -3.4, 18.8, 14.4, 17.2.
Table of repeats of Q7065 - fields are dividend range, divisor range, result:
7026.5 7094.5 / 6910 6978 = 1.21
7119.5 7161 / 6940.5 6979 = 0.77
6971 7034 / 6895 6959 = 1.30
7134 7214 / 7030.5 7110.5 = 0.80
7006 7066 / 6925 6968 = 1.26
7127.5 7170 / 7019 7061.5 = 0.61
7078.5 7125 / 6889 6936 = 1.17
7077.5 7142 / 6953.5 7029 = 0.80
